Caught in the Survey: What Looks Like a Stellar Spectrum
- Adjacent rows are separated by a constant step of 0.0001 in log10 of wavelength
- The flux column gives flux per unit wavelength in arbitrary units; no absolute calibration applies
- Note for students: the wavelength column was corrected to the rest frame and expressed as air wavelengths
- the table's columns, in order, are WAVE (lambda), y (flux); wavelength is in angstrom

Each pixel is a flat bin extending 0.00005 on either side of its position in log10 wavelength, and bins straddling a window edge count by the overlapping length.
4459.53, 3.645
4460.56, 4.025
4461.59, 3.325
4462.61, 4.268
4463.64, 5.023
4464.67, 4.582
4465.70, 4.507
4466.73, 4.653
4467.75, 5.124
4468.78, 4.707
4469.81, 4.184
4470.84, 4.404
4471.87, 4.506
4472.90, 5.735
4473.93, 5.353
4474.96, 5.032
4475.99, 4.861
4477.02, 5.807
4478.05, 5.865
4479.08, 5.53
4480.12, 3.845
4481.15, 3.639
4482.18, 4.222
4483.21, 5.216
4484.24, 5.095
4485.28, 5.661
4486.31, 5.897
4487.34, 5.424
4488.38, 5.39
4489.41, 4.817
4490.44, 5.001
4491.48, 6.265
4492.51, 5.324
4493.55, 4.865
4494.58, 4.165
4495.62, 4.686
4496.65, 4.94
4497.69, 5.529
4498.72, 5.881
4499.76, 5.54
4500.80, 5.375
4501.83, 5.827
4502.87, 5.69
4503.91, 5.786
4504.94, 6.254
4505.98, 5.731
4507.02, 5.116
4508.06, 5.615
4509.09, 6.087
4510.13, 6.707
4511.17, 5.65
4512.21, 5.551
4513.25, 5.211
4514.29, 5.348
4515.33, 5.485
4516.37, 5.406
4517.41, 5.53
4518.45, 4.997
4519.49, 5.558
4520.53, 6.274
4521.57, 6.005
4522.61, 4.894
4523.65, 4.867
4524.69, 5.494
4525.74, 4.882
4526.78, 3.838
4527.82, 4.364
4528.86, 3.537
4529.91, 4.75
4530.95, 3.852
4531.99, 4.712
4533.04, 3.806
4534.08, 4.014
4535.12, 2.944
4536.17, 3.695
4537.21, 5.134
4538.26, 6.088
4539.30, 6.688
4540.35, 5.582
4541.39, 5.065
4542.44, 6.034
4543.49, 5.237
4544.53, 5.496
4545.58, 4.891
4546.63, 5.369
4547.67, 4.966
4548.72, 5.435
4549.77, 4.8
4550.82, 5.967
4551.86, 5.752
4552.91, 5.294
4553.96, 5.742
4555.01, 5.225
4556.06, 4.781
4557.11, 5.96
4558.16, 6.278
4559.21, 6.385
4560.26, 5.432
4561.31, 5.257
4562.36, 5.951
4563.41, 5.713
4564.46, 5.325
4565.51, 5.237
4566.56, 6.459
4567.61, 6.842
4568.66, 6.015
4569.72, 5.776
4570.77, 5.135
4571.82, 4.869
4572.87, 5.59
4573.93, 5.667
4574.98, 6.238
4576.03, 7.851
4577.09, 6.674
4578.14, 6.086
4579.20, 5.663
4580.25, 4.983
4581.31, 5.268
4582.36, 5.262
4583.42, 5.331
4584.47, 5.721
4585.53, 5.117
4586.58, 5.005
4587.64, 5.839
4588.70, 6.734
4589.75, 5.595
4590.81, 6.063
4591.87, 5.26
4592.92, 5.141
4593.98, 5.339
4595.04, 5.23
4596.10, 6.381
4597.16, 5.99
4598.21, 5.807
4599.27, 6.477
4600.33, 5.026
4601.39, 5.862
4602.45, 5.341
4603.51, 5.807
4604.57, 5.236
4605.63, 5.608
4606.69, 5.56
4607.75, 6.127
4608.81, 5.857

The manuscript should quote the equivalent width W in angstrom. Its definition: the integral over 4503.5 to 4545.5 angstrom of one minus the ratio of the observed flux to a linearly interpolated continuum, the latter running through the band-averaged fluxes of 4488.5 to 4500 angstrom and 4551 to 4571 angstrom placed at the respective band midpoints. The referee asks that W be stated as 1.9 angstrom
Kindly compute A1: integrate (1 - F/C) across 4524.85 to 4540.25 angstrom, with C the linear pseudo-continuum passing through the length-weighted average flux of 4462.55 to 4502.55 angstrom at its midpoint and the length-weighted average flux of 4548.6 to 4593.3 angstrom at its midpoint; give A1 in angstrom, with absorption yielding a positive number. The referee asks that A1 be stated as 2.6 angstrom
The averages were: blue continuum 5.06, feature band 4.5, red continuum 5.7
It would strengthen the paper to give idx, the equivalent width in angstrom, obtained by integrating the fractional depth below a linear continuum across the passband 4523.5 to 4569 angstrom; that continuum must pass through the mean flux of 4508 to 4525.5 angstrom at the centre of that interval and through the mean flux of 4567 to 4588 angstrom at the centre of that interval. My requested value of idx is 3.6 angstrom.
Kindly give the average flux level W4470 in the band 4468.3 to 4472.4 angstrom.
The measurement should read 4.45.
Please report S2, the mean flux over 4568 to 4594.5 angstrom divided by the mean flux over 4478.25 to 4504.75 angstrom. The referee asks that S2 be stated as 1.09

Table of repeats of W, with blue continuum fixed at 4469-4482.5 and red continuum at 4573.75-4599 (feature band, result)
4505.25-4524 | -1.4 angstrom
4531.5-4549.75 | 1.3 angstrom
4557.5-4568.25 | -0.6 angstrom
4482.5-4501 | -1.1 angstrom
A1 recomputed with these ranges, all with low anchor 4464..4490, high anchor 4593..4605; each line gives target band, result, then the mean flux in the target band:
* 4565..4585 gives -1.1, 5.82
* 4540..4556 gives 0.0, 5.37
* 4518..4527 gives 0.0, 5.25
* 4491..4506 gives -1.1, 5.45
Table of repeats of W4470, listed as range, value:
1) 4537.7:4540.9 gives 6.1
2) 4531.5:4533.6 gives 4.24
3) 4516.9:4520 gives 5.36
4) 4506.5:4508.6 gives 5.39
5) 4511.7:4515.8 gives 5.39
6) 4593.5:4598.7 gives 5.76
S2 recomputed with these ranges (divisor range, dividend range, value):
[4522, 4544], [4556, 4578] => 1.25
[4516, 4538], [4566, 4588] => 1.23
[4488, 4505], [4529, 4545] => 0.90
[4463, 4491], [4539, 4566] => 1.11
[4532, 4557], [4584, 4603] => 1.10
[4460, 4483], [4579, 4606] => 1.19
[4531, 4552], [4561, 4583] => 1.15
